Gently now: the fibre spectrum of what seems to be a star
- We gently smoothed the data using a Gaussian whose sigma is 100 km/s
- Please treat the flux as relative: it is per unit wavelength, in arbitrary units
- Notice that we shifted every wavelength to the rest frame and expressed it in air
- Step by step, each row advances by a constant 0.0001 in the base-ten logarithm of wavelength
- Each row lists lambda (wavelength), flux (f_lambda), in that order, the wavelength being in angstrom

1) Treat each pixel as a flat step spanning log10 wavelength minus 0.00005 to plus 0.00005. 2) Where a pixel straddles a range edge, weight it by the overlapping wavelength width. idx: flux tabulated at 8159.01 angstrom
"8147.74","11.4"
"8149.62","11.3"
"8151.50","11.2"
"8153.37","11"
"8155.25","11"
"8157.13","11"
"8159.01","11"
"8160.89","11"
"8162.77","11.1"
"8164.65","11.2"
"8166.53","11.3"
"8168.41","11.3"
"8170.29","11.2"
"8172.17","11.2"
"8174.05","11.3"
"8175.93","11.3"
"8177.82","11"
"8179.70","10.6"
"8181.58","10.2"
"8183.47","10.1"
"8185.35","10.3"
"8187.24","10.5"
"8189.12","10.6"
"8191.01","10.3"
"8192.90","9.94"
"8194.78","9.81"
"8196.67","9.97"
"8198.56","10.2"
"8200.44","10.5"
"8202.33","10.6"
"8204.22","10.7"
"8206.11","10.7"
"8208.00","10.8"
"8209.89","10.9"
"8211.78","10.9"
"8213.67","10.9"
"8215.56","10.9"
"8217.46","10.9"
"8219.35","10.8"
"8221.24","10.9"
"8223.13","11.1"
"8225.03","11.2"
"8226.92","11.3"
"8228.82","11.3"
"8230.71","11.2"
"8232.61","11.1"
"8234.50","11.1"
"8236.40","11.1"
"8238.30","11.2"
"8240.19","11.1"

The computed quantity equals 11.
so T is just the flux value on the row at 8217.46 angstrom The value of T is 10.9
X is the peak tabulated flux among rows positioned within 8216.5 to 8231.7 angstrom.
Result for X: 11.3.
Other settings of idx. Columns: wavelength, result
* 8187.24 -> 10.5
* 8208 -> 10.8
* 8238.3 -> 11.2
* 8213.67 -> 10.9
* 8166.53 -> 11.3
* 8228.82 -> 11.3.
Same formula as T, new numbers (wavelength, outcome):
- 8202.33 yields 10.6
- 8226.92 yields 11.3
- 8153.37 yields 11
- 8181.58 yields 10.2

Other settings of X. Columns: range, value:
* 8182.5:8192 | 10.6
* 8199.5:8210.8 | 10.9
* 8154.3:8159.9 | 11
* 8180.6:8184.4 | 10.2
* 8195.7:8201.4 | 10.5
